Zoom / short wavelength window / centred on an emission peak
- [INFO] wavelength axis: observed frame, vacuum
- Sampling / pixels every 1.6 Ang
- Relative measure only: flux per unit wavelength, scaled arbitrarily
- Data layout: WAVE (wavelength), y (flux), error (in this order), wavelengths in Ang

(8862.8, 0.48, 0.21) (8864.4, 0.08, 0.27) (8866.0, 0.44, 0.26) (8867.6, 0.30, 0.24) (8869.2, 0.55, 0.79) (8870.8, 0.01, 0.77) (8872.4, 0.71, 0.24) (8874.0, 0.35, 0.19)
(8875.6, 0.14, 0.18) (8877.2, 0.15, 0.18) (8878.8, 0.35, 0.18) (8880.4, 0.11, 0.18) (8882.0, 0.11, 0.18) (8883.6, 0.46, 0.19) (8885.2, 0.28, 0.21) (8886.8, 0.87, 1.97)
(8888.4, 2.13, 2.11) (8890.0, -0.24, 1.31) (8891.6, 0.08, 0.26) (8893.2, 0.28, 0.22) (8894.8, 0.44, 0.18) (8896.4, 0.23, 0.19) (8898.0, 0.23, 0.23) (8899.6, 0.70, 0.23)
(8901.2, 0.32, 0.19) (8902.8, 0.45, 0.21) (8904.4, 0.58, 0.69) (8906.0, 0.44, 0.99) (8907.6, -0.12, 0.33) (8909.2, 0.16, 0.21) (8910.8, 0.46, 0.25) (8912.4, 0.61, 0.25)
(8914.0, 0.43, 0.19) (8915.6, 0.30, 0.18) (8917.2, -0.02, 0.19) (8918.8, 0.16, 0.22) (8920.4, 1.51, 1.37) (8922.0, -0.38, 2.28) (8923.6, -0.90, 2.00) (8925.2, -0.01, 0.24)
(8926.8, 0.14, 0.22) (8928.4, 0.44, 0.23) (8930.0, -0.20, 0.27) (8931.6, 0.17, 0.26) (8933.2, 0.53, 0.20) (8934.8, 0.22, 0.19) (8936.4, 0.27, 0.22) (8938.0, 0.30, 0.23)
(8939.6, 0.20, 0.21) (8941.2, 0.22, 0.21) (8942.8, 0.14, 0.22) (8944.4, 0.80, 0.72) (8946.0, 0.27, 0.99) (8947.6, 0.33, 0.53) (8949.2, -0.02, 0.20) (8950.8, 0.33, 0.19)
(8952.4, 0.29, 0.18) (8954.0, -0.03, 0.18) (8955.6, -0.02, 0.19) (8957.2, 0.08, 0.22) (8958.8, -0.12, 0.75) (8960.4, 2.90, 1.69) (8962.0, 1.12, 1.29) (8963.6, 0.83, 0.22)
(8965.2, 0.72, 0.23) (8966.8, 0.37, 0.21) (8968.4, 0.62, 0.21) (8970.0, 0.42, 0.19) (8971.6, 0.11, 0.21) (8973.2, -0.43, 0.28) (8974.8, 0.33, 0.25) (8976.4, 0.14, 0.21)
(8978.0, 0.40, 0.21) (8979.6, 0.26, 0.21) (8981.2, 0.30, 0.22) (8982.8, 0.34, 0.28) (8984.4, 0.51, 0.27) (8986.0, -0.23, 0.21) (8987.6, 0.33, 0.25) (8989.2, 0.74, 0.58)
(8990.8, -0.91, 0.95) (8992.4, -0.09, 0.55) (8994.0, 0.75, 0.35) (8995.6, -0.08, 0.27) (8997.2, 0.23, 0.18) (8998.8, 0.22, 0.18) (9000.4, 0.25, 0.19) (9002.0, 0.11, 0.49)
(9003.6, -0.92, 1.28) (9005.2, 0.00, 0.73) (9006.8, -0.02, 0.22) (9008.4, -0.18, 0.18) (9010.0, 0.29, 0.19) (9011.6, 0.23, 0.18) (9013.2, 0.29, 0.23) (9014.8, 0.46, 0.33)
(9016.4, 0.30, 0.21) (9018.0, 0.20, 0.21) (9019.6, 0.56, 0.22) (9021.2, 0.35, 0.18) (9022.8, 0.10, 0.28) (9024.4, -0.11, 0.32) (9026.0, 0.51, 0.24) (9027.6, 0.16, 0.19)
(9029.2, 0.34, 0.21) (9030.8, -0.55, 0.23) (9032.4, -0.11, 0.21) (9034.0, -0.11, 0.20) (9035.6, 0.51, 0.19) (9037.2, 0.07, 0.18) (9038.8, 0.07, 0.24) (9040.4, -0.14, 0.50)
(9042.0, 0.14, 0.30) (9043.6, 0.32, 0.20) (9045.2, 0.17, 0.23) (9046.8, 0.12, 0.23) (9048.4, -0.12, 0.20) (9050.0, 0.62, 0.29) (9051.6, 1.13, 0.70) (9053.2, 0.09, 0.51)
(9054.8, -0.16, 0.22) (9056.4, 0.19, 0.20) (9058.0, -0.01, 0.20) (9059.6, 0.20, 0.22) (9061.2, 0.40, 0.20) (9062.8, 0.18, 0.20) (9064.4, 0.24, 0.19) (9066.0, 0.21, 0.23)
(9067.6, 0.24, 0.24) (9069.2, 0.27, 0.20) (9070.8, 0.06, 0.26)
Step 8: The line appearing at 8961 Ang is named Hgamma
